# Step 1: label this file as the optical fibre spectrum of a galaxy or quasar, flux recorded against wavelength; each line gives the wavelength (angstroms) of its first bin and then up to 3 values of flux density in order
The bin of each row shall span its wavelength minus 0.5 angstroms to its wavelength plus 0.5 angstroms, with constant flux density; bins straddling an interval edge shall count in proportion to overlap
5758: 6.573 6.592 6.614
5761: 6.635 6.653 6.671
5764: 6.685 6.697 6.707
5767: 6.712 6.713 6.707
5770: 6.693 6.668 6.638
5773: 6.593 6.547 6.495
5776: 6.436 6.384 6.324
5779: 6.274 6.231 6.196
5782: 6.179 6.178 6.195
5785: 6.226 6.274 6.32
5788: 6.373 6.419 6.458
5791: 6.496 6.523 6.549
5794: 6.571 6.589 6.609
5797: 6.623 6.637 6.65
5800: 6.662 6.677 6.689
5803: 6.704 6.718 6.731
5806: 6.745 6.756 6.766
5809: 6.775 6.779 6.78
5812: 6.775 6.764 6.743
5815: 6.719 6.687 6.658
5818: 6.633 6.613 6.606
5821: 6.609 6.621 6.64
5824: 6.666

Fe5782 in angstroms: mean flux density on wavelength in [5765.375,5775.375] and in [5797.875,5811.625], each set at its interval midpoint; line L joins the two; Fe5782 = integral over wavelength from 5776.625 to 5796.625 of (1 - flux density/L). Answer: 0.9 angstroms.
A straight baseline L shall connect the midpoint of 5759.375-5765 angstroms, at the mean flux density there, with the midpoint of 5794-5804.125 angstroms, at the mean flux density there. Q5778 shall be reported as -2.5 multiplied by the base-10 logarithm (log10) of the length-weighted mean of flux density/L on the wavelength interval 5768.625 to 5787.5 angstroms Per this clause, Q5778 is 0.043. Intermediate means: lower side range 6.65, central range 6.4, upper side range 6.65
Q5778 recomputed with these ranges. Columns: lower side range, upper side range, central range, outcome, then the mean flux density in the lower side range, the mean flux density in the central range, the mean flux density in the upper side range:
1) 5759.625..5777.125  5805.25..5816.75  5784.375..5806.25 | 0.03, 6.63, 6.55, 6.75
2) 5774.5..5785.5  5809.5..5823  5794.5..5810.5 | -0.03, 6.28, 6.69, 6.69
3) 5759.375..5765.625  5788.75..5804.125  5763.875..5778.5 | 0.01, 6.66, 6.6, 6.6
